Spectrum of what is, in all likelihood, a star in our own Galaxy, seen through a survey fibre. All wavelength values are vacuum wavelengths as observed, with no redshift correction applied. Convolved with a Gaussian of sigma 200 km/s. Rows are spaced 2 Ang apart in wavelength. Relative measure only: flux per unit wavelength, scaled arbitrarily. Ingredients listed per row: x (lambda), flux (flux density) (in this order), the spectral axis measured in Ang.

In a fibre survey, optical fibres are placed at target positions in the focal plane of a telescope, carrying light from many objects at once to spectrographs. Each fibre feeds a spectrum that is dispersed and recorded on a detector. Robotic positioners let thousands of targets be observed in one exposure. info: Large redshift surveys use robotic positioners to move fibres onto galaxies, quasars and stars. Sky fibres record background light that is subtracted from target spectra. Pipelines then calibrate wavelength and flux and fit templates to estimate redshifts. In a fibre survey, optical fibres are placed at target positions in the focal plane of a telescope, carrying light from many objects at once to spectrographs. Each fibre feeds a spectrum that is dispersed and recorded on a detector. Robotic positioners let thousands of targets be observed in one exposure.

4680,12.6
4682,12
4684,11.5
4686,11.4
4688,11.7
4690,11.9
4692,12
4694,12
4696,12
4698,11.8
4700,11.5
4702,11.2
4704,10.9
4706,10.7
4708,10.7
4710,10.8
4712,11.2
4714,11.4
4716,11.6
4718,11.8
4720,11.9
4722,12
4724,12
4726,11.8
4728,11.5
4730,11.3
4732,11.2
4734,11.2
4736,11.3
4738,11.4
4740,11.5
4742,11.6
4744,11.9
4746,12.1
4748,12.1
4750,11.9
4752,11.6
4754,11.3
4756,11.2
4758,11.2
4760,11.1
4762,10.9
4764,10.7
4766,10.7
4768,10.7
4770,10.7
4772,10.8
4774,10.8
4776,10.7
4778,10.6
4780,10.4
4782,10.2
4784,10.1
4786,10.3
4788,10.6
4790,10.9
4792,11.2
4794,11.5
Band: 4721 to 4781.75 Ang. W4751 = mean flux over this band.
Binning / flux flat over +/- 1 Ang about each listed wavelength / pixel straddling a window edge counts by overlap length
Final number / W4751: 11.3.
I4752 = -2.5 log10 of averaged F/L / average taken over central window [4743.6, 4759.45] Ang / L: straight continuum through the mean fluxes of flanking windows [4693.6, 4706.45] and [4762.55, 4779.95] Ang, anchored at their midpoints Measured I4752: -0.07 mag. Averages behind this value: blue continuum 11.4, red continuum 10.7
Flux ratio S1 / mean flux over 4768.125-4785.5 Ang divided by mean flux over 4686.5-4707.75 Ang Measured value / 0.9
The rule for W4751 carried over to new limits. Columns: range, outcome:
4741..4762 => 11.6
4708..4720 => 11.3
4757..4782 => 10.8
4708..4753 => 11.6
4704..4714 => 10.9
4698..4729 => 11.4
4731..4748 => 11.6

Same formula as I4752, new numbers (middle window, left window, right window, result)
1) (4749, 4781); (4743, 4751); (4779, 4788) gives 0.019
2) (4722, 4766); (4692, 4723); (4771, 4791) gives -0.045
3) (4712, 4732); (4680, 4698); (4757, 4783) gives -0.024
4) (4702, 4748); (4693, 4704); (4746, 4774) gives -0.003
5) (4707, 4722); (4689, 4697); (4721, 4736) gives 0.031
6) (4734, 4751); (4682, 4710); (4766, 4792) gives -0.068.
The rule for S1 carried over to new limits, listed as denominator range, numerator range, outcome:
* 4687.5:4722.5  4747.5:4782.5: 0.95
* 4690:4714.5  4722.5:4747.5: 1.02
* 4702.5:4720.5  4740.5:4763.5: 1.03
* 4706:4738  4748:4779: 0.97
